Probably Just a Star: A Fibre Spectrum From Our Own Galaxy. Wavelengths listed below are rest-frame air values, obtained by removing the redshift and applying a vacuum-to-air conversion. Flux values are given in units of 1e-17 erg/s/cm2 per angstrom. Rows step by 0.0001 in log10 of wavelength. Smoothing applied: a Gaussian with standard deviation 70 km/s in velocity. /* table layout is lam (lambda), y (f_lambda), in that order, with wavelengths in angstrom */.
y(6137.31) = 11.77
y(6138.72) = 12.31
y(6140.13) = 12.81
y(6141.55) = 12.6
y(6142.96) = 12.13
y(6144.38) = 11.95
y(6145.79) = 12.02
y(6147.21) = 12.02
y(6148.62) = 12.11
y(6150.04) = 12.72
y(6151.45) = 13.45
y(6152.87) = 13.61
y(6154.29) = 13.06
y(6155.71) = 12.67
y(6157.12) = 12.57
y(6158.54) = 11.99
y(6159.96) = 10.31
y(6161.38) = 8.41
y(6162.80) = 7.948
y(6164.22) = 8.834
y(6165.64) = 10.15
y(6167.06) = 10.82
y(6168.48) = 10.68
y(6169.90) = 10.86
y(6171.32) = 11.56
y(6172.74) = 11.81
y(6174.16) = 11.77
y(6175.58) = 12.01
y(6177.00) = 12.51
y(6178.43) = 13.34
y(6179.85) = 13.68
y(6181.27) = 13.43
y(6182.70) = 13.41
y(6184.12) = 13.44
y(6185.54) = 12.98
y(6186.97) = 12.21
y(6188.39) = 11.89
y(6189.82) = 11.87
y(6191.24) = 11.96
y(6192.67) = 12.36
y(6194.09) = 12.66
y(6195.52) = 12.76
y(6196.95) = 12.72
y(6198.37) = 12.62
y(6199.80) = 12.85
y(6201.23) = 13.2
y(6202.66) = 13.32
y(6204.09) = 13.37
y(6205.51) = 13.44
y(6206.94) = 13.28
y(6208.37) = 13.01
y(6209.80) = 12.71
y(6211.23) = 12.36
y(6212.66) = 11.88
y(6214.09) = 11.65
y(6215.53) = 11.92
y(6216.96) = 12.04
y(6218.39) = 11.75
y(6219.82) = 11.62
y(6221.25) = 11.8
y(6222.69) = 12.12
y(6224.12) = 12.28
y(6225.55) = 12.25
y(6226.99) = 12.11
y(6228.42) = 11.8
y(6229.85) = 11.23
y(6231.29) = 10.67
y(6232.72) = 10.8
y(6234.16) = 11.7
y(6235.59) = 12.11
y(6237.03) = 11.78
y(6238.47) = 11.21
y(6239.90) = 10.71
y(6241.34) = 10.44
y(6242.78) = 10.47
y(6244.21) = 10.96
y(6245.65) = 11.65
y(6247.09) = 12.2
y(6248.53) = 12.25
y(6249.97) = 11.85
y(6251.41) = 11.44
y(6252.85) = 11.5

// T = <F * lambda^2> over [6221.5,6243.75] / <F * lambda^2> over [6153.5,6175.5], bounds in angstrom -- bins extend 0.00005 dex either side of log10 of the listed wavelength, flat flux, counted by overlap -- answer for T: 1.07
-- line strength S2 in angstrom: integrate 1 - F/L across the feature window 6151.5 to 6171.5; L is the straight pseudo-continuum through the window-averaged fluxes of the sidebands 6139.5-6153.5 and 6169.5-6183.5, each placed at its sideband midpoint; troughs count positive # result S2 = 2.4 angstrom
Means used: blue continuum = 12.5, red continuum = 12.5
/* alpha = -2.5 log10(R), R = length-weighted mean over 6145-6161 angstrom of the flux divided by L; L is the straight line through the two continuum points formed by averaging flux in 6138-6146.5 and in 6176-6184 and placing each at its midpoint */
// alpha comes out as 0.021 mag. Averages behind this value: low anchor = 12.3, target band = 12.3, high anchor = 13.2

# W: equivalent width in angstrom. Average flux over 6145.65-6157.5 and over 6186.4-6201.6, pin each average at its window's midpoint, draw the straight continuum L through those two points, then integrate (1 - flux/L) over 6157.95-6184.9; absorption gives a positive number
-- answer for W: 2.5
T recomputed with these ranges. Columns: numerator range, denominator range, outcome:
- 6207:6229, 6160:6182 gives 1.10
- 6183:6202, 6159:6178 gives 1.19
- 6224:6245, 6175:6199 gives 0.91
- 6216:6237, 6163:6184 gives 1.02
